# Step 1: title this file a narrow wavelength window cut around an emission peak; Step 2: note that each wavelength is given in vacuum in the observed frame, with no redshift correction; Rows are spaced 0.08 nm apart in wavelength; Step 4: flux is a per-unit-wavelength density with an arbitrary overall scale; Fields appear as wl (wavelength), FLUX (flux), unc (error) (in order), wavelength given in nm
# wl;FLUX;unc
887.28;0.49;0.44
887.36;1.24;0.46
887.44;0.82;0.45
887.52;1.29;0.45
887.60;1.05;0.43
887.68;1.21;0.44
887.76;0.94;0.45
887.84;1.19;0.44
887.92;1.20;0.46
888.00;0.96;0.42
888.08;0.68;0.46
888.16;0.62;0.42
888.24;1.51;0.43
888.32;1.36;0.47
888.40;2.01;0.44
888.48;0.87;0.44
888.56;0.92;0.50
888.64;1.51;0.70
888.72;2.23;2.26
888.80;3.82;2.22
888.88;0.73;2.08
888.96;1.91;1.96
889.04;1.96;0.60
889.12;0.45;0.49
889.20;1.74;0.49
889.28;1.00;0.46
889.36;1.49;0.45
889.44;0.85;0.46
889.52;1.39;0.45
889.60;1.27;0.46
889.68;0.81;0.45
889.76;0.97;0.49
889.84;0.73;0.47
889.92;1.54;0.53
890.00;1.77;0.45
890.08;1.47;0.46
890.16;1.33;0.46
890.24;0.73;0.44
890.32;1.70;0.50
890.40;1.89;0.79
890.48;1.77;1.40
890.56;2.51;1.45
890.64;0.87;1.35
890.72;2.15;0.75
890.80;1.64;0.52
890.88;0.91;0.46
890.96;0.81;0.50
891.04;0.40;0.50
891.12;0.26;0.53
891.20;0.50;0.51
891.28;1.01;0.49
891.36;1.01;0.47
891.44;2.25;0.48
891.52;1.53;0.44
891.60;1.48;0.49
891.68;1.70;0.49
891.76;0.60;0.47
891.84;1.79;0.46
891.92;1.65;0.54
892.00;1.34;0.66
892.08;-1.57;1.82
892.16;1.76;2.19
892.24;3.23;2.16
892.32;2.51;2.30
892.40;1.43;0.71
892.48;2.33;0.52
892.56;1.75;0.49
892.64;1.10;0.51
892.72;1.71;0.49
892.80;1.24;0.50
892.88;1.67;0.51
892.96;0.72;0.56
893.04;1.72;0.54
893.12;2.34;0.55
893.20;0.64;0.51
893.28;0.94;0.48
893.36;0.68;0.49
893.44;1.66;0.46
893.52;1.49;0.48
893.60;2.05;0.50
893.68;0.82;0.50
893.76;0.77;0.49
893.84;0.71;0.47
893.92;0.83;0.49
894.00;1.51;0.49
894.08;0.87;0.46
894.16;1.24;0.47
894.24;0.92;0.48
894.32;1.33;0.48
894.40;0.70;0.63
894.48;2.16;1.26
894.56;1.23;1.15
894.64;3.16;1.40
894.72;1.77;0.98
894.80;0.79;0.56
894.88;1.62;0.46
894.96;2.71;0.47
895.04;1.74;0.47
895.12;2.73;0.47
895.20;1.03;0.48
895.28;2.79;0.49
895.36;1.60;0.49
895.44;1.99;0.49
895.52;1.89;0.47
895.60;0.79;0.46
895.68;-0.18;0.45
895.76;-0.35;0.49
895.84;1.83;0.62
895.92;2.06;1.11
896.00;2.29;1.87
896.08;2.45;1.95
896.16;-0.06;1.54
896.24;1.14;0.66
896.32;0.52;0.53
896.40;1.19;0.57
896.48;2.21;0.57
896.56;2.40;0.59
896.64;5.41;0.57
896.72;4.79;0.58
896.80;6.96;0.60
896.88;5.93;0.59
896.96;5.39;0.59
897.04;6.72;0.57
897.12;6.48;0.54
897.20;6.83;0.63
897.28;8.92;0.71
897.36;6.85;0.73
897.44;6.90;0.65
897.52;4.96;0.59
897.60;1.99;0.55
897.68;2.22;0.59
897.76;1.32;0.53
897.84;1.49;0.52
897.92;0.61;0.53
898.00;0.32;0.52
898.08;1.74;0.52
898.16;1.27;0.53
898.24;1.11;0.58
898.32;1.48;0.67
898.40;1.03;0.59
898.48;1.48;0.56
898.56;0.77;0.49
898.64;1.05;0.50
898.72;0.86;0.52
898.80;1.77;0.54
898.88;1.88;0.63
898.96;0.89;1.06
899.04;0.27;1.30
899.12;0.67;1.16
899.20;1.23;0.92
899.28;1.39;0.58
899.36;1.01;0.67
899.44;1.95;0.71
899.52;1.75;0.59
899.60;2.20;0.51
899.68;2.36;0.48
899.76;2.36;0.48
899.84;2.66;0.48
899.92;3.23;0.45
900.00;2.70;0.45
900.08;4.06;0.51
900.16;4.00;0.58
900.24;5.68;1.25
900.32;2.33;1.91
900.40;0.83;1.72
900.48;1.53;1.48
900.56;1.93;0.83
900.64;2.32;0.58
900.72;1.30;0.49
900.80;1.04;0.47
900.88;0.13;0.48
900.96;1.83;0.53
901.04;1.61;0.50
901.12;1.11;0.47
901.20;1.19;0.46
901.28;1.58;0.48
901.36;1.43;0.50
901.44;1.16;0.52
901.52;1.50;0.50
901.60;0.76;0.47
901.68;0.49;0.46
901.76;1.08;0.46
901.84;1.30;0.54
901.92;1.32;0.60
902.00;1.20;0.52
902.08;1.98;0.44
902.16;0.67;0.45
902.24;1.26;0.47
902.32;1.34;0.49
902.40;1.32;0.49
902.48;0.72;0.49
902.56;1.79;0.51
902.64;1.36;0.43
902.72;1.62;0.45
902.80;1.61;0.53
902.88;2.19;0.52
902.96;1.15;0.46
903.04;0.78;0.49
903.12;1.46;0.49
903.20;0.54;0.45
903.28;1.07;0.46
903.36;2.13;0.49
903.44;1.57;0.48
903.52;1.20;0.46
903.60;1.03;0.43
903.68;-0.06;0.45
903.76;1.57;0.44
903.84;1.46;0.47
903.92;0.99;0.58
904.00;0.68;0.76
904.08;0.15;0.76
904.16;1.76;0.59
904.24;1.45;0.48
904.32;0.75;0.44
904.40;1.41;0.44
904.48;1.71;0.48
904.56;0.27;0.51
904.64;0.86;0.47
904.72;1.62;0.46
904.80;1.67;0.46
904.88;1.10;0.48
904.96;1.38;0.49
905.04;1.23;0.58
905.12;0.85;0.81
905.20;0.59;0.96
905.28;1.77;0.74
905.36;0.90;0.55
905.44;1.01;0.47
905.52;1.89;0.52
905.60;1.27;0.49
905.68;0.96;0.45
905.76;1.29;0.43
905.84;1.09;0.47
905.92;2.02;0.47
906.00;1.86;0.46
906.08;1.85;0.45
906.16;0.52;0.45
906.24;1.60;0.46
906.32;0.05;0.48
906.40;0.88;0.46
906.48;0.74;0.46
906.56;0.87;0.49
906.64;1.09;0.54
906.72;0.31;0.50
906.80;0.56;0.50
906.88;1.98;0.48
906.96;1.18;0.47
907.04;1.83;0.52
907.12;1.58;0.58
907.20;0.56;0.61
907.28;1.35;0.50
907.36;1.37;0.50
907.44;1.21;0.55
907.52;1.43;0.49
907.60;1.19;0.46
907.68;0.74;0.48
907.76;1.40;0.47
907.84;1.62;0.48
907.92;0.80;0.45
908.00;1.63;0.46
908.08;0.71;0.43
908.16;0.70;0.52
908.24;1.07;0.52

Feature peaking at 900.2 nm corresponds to [N II]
